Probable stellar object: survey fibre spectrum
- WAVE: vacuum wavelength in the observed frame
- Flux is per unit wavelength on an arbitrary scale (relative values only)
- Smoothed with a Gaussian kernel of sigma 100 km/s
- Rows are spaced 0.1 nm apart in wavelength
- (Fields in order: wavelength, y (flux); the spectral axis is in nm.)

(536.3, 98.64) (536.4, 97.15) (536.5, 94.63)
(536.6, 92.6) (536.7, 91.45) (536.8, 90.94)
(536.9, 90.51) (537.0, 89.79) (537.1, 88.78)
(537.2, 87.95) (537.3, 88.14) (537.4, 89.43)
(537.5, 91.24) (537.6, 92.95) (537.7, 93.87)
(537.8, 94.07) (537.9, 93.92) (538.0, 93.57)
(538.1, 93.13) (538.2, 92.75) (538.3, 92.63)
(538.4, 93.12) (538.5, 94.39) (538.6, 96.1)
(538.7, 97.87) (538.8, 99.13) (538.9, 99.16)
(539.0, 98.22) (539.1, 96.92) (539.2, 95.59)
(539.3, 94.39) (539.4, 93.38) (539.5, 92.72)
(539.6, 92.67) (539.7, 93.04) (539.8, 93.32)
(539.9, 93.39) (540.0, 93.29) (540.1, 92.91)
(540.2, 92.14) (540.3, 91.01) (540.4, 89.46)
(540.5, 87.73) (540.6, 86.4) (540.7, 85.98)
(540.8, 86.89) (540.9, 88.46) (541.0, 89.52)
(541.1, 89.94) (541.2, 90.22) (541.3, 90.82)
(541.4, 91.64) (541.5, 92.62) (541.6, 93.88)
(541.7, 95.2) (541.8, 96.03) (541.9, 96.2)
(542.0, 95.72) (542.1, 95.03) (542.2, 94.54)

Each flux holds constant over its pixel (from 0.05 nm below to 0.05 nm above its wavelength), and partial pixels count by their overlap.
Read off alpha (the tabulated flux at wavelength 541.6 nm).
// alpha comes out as 93.88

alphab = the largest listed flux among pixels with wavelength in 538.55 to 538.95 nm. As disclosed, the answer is 99.16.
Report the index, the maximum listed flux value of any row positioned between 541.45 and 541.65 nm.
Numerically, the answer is 93.88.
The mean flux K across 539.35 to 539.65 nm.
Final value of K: 92.9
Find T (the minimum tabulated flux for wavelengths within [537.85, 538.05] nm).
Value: 93.57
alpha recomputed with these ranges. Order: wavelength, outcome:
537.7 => 93.87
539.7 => 93.04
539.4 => 93.38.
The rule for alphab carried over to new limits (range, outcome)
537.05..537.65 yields 92.95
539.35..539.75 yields 93.38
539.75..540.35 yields 93.39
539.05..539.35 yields 96.92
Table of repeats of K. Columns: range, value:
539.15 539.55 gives 94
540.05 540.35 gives 92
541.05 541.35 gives 90.3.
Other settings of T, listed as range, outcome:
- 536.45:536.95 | 90.51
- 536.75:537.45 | 87.95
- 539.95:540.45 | 89.46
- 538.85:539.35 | 94.39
